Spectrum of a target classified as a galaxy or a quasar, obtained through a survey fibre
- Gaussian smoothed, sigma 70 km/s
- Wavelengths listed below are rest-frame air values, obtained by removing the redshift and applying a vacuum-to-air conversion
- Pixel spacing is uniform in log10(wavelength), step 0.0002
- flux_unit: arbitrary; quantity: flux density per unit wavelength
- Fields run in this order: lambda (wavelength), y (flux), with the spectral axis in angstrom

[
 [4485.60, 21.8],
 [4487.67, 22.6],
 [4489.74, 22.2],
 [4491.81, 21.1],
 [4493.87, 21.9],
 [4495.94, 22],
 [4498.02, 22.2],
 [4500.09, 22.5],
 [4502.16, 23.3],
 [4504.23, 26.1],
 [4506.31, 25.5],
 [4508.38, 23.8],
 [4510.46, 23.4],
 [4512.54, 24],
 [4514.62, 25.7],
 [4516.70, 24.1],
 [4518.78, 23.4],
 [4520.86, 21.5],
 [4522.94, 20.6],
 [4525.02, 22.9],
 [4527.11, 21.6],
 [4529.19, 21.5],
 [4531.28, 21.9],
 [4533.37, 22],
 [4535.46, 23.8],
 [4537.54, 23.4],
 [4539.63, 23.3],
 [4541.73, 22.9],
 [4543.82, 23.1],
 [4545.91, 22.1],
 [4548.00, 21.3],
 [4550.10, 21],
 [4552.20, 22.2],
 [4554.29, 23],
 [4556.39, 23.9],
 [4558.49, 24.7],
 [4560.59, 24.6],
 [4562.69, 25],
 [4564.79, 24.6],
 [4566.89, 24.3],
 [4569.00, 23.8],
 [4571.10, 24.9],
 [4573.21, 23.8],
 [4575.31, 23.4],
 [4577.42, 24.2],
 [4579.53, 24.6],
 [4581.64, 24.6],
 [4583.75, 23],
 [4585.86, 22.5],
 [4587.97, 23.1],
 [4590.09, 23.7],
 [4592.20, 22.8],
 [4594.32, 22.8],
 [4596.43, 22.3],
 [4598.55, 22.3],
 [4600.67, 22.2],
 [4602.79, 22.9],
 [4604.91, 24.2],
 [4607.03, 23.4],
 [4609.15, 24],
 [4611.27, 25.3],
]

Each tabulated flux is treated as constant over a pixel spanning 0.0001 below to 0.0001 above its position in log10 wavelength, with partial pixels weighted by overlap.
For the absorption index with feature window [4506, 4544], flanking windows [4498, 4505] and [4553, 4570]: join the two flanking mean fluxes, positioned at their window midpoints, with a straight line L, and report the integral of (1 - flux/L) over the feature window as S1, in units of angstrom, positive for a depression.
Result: 1.34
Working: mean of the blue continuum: 23.6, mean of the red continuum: 24.2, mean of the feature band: 23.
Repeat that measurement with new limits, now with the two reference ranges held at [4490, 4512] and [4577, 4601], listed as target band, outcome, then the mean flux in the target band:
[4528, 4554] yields 0.9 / 22.4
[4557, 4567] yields -0.6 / 24.6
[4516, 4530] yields 0.6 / 22.2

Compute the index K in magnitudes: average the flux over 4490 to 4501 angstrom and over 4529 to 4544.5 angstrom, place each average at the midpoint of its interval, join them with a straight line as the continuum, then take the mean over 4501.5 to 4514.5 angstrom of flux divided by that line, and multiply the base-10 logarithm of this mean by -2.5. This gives -0.11 mag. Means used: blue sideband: 22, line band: 24.5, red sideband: 22.8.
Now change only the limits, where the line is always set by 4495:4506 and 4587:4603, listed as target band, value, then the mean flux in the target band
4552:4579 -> -0.05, 24.1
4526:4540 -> 0.03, 22.5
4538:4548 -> 0.02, 22.7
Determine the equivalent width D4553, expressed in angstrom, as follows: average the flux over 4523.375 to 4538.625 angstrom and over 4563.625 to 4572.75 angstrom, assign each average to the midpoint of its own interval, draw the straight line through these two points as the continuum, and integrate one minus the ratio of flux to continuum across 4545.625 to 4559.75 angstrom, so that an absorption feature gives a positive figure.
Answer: 0.5 angstrom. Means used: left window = 22.4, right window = 24.4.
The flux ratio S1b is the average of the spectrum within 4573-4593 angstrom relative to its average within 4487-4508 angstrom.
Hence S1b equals 1.03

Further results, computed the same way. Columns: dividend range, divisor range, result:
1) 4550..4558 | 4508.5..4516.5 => 0.94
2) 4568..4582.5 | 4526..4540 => 1.08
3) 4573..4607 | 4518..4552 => 1.05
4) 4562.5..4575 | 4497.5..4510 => 1.01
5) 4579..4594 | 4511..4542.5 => 1.02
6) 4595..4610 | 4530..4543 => 1.01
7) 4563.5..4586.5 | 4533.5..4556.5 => 1.06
